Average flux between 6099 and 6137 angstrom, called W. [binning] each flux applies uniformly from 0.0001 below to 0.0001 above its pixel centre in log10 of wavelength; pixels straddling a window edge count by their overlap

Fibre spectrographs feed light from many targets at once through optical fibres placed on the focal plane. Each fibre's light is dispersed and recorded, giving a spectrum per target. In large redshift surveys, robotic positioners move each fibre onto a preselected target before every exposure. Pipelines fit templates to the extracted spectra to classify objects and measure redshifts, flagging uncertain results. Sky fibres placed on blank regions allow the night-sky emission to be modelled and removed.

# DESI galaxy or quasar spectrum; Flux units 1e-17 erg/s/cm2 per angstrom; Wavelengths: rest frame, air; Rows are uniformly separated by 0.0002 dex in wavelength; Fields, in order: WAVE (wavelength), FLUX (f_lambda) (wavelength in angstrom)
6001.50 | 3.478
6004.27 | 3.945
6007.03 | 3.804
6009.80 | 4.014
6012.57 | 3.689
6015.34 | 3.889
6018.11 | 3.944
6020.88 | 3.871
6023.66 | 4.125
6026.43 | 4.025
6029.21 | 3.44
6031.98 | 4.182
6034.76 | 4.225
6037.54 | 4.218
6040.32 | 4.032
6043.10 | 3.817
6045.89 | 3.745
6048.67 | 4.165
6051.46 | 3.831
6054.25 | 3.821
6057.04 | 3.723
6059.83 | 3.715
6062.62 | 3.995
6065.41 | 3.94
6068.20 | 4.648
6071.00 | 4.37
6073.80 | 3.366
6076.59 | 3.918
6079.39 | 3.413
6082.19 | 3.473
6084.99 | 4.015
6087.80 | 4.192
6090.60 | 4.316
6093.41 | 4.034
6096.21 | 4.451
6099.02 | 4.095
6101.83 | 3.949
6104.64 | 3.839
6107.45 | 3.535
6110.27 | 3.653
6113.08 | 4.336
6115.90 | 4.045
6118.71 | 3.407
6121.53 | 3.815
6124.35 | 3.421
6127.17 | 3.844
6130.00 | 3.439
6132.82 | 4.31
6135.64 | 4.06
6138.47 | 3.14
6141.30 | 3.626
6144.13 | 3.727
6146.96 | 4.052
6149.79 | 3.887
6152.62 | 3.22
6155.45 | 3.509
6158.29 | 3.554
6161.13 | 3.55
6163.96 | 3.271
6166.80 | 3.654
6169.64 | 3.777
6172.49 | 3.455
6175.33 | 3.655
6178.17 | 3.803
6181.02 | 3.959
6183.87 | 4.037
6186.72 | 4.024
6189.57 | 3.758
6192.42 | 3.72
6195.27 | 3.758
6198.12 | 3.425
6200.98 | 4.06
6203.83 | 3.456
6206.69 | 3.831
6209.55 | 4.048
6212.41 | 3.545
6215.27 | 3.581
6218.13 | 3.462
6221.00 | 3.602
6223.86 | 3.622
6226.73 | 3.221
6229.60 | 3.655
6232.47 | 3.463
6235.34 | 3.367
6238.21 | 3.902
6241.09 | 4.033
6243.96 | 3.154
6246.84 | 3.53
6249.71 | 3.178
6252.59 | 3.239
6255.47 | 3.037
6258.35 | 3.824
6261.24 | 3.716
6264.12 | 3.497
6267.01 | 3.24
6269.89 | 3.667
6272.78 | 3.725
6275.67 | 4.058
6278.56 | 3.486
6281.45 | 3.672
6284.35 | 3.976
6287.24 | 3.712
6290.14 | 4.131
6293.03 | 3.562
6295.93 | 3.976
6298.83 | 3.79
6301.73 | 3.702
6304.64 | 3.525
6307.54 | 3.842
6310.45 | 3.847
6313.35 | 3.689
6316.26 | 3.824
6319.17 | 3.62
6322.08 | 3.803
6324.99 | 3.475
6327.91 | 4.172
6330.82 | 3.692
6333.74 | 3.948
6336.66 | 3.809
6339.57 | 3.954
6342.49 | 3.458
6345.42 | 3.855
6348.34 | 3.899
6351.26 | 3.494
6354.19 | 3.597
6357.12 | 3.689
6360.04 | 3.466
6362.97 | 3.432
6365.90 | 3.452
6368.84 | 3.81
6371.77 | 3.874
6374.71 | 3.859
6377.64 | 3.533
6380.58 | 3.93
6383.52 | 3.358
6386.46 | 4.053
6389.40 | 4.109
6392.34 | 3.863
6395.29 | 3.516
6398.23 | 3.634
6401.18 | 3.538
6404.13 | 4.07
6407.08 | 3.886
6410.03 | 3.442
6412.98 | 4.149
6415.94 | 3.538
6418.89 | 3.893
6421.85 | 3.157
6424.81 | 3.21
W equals 3.83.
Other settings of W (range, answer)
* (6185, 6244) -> 3.67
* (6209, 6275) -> 3.53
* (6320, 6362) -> 3.73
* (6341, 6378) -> 3.65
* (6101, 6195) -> 3.73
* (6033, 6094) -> 3.95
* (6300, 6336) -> 3.76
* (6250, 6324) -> 3.68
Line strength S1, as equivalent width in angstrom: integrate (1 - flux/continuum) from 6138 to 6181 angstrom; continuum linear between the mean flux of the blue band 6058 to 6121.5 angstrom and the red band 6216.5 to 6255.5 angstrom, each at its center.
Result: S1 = 1.2 angstrom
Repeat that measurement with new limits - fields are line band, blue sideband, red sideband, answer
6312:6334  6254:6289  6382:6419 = -0.5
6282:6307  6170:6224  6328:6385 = -0.5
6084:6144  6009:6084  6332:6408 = -0.1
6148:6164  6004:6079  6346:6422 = 1.4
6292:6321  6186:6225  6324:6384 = -0.3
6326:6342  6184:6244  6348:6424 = -0.8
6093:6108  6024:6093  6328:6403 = -0.3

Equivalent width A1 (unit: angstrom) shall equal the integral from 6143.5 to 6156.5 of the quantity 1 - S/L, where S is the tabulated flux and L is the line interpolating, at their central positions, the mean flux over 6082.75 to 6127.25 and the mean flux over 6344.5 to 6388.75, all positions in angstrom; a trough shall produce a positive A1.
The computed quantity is 0.7 angstrom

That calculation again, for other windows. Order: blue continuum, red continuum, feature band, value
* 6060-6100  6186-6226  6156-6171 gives 0.95 angstrom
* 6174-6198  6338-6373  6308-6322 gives -0.21 angstrom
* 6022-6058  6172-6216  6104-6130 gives 0.76 angstrom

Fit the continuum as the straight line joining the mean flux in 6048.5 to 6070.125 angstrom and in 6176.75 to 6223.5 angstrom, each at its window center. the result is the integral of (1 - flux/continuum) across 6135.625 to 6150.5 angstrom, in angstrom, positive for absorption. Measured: 0.5 angstrom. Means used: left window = 3.98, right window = 3.75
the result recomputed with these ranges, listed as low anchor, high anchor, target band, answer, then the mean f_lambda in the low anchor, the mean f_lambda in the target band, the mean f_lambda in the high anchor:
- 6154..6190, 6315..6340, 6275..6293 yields -0.2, 3.69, 3.81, 3.81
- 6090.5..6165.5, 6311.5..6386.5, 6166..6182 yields 0.2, 3.77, 3.71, 3.72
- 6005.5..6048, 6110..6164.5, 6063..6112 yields -1.9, 3.94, 3.96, 3.7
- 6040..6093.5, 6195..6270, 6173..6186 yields -0.6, 3.92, 3.84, 3.55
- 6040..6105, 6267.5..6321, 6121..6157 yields 1.9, 3.95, 3.69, 3.76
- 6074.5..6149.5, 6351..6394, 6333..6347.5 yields -0.3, 3.85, 3.8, 3.71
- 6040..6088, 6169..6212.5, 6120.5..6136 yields 0.1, 3.89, 3.8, 3.78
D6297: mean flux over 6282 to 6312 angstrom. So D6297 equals 3.8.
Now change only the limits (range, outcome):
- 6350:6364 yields 3.54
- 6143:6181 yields 3.64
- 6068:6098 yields 3.99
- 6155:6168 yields 3.5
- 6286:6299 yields 3.84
